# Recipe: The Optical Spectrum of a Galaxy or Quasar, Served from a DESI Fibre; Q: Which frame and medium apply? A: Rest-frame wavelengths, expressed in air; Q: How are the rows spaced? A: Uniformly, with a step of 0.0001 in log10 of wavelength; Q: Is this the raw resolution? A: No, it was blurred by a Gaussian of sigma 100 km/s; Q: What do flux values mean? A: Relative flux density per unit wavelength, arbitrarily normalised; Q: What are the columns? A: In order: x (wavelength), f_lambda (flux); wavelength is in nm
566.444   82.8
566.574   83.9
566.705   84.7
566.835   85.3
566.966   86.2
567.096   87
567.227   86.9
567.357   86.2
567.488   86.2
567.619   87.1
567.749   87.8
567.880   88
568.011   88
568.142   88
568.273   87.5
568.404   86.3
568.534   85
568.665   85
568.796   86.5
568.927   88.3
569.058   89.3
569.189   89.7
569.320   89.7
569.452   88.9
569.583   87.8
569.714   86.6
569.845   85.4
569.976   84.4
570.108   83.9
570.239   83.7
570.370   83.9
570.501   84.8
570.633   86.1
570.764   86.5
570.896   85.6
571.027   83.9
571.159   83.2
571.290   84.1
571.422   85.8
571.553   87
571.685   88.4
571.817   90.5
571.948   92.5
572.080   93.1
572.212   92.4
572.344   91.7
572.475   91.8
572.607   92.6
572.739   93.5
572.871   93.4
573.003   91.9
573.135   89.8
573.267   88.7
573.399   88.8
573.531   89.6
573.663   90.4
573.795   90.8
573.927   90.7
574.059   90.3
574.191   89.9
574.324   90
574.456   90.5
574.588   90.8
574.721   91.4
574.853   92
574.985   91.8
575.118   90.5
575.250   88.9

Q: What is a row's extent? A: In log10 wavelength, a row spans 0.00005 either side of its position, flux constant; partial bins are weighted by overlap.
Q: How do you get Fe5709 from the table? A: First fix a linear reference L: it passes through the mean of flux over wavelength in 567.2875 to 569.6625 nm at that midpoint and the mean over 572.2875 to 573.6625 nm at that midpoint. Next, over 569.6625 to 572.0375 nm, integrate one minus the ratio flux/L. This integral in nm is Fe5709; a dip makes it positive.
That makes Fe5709 0.092 nm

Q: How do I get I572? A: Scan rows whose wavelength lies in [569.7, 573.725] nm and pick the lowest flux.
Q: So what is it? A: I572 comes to 83.2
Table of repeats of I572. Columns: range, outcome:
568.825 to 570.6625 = 83.7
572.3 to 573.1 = 91.7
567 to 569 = 85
